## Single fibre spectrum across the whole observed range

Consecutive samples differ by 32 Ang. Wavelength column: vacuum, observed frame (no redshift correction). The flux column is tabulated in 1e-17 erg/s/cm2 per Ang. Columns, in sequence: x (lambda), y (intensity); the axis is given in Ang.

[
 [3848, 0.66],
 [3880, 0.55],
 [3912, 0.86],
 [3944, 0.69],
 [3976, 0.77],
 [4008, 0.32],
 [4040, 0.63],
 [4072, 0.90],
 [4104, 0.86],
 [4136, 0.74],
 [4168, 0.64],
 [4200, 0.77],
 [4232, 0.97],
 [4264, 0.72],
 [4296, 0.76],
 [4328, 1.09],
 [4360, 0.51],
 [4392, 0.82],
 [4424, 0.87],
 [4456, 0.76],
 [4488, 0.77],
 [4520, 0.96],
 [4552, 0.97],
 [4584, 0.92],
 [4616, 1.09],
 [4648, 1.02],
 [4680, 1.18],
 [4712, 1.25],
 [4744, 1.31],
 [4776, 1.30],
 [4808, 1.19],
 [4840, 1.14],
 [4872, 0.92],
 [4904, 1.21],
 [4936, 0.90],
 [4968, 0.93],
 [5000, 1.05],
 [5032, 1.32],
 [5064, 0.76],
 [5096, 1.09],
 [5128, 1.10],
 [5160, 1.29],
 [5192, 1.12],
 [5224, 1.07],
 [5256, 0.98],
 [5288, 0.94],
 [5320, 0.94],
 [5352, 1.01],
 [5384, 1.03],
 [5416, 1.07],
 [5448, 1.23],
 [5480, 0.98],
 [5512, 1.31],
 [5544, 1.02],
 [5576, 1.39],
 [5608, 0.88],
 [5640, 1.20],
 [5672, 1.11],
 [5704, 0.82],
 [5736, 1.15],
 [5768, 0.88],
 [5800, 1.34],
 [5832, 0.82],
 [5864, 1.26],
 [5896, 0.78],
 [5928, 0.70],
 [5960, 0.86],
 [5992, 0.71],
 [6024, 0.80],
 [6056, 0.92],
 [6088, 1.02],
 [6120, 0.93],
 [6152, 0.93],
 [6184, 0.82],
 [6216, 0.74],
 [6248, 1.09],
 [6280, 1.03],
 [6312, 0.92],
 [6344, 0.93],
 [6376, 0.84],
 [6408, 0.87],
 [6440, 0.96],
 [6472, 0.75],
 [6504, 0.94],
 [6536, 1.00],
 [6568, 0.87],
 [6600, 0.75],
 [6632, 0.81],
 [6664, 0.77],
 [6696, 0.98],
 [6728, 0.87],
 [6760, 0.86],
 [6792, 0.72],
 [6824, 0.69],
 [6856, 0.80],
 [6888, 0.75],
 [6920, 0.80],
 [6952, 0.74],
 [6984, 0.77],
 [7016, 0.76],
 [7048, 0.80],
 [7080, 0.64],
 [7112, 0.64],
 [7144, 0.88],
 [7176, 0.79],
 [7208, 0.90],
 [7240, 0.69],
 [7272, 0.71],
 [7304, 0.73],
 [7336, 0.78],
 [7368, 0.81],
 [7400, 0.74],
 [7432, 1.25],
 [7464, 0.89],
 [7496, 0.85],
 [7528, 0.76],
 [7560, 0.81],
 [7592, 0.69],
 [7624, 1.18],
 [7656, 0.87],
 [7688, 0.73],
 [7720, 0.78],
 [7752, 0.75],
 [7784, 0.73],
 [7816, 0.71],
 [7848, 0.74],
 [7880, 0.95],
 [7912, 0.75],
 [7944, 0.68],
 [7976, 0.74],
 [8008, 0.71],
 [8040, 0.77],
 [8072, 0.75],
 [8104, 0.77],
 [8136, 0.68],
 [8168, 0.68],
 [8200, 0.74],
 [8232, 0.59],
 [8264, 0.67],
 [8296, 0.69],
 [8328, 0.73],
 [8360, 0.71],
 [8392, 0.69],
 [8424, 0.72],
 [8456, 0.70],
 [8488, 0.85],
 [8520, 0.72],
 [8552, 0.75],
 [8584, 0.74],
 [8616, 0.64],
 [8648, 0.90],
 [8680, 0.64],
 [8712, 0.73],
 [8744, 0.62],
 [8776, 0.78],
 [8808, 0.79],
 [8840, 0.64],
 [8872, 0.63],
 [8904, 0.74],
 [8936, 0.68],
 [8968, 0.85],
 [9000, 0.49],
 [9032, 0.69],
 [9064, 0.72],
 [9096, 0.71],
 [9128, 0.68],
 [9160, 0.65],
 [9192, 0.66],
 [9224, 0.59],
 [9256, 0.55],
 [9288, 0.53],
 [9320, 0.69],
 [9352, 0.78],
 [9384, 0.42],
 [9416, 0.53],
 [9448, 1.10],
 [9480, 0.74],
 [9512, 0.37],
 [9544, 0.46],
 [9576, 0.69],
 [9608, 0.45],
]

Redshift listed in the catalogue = 0.13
